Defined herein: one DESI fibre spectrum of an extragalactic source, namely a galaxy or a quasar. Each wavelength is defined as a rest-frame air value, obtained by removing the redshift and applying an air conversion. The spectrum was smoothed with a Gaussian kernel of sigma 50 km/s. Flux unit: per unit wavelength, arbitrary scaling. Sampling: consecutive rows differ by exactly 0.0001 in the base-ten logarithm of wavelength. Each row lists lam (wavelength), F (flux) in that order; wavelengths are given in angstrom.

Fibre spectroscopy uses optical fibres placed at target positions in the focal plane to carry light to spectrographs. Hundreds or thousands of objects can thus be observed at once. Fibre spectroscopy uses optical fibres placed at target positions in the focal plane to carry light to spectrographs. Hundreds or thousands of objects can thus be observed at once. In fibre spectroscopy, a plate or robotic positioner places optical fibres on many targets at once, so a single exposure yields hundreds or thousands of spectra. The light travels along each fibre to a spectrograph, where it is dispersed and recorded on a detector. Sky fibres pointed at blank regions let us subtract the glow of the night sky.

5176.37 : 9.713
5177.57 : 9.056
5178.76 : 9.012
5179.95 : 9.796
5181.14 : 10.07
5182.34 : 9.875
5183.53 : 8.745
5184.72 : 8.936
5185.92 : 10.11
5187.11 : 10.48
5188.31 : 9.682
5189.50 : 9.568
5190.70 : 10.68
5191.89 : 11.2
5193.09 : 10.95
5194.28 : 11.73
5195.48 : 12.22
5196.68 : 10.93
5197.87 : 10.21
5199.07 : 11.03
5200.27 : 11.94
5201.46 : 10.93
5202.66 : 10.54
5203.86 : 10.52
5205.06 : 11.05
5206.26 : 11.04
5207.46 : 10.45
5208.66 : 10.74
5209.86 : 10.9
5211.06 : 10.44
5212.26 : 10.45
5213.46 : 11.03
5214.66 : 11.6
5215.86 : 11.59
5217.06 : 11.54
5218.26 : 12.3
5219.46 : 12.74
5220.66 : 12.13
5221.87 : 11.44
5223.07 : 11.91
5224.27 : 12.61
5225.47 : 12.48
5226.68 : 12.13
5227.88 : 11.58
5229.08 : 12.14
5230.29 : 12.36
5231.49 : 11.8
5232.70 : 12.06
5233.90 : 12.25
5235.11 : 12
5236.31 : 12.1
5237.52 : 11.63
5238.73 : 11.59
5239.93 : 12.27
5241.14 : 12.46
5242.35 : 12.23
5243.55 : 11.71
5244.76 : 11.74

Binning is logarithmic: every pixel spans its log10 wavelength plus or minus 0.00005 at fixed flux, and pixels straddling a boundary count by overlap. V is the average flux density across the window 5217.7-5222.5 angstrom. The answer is 12.1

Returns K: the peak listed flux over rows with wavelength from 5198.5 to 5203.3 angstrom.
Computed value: 11.94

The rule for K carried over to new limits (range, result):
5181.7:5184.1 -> 9.875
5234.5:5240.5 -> 12.27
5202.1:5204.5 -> 10.54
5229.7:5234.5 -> 12.36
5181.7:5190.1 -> 10.48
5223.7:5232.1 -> 12.61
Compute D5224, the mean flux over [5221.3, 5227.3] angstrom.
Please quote 12.1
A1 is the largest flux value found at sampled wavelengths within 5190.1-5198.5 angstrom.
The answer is 12.22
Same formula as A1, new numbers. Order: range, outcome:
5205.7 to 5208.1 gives 11.04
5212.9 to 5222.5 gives 12.74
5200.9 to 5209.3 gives 11.05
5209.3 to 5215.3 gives 11.6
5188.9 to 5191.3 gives 10.68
